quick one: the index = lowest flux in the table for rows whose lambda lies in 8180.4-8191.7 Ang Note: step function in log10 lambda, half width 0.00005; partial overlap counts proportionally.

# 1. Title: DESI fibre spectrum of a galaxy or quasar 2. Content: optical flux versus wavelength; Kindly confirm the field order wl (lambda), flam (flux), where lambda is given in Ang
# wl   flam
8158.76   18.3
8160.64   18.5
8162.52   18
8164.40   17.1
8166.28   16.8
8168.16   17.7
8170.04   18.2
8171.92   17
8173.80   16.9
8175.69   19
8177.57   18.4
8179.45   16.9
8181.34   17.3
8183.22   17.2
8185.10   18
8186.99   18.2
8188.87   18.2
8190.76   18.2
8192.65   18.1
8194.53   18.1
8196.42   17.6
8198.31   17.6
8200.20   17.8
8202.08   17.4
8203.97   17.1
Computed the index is 17.2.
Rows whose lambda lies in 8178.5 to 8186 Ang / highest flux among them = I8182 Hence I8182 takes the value 18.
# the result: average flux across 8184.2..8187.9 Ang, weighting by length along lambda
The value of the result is 18.1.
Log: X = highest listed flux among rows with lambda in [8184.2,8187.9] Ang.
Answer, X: 18.2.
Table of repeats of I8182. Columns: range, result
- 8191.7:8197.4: 18.1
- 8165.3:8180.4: 19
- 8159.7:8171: 18.5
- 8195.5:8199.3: 17.6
